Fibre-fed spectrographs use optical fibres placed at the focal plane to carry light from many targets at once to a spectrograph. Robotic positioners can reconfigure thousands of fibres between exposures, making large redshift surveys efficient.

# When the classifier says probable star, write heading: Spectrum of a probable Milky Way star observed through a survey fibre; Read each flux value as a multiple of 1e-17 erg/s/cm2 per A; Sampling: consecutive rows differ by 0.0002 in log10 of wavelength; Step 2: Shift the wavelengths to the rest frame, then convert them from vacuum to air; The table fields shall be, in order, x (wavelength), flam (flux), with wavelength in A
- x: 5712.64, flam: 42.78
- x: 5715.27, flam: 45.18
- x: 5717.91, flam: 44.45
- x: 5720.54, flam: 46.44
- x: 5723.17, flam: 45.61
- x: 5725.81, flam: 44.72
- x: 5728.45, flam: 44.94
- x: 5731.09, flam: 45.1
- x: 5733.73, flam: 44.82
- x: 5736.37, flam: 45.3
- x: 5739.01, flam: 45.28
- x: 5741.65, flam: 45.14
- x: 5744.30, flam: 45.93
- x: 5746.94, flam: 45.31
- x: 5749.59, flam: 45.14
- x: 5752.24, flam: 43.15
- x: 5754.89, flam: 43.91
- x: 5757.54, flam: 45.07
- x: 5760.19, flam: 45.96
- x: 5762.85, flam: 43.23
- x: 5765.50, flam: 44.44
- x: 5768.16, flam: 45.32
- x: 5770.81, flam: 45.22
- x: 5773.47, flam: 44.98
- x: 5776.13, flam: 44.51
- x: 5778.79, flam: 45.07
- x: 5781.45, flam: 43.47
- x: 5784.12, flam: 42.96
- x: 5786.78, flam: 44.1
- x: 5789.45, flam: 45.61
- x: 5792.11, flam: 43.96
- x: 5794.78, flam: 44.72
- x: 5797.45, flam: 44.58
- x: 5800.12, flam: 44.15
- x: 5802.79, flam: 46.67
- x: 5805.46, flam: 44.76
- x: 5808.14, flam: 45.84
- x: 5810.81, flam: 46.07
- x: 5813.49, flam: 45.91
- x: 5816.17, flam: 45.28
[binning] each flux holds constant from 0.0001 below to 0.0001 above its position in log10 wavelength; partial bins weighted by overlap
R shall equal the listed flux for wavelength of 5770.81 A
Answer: 45.22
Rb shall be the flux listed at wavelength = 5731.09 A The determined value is 45.1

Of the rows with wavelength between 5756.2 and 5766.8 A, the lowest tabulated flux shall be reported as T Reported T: 43.23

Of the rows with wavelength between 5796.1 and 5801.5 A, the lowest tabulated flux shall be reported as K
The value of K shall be 44.15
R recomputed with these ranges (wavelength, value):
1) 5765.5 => 44.44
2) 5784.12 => 42.96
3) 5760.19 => 45.96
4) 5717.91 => 44.45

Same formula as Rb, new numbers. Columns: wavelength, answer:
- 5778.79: 45.07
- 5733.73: 44.82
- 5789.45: 45.61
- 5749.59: 45.14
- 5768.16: 45.32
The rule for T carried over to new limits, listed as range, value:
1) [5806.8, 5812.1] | 45.84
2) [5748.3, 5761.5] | 43.15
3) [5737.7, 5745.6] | 45.14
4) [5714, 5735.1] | 44.45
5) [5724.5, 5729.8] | 44.72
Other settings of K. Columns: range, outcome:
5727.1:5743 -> 44.82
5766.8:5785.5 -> 42.96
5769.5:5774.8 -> 44.98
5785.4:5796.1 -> 43.96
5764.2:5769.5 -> 44.44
